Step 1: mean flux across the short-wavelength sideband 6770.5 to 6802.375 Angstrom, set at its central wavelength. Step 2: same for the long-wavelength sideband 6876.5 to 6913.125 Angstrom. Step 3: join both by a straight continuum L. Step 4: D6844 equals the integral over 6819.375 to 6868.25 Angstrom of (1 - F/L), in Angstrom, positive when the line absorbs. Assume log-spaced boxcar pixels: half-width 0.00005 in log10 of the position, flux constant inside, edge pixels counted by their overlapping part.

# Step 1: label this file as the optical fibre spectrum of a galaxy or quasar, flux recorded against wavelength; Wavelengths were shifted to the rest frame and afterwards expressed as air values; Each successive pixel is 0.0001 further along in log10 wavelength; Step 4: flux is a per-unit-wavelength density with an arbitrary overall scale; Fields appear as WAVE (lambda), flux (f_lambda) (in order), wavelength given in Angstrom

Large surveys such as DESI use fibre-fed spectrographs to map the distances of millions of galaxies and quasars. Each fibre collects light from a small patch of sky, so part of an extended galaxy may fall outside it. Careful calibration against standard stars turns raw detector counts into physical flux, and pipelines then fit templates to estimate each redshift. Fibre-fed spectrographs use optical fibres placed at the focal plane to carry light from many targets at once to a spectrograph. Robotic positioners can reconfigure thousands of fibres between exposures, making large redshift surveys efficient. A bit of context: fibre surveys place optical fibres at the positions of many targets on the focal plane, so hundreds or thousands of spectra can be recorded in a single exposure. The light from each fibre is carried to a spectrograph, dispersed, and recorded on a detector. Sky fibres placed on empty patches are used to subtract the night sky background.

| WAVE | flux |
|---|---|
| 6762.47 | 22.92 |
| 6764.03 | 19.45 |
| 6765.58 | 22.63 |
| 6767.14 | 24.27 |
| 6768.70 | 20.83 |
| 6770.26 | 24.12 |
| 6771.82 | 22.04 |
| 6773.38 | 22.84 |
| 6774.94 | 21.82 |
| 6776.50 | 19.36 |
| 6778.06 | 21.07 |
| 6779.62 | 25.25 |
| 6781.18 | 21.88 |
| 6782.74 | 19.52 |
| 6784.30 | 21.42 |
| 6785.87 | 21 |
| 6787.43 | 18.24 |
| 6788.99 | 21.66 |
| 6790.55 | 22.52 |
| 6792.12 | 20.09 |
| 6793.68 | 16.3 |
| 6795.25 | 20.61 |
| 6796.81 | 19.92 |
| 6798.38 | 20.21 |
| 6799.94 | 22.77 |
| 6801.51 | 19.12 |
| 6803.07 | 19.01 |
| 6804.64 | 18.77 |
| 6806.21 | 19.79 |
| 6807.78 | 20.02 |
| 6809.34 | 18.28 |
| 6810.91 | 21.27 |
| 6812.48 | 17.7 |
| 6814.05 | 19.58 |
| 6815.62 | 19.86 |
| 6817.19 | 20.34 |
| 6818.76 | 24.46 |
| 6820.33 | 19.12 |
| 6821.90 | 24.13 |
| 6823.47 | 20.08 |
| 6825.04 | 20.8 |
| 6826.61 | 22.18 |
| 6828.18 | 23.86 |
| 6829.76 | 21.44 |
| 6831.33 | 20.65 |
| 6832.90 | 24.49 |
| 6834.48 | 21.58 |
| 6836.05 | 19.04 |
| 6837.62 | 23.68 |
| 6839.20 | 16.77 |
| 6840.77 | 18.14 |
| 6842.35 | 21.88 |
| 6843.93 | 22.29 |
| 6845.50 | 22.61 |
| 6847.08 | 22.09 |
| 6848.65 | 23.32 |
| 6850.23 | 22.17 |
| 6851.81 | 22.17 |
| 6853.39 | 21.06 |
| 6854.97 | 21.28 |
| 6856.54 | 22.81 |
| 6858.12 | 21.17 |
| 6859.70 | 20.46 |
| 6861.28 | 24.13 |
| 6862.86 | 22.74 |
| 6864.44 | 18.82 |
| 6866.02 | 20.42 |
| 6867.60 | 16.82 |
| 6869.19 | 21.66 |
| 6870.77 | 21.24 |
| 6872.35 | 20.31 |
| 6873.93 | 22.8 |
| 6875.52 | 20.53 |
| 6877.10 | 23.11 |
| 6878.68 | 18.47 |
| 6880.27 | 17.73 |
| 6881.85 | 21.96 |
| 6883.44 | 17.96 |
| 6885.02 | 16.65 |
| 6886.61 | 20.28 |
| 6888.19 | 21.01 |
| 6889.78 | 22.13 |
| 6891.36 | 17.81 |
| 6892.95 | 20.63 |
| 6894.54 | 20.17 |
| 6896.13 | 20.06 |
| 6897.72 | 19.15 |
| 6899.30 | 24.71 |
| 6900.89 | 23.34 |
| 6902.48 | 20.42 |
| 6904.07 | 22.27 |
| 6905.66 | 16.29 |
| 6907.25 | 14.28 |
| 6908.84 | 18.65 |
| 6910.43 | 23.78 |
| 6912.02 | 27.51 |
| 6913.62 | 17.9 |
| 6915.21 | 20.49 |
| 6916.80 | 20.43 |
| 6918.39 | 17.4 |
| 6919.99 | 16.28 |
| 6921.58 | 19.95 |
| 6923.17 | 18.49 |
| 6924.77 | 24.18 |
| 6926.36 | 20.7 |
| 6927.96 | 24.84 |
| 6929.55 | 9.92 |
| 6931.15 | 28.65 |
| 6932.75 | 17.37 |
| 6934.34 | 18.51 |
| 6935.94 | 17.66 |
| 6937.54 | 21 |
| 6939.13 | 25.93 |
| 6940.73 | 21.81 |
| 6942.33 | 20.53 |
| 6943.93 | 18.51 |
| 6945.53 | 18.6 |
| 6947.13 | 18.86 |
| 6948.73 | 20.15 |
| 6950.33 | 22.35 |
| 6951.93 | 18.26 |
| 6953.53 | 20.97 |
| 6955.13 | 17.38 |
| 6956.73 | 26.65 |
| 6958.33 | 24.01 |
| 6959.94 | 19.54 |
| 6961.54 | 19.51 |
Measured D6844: -1.83 Angstrom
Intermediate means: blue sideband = 20.9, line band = 21.4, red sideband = 20.3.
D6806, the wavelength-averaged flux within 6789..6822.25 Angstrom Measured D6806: 20.2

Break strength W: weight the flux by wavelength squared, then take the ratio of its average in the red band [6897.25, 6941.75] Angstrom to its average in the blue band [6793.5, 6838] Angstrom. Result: 1.02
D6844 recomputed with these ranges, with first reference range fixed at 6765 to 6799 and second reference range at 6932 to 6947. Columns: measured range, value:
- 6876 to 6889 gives 0.48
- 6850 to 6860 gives -0.47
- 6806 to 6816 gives 0.73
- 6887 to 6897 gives 0.02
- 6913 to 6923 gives 0.69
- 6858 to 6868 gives -0.09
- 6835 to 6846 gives 0.09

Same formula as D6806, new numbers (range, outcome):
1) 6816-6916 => 21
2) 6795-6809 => 20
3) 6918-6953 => 20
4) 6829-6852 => 21.5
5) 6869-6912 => 20.4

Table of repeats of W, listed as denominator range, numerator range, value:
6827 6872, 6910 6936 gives 0.97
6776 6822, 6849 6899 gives 1.03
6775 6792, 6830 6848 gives 1.02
